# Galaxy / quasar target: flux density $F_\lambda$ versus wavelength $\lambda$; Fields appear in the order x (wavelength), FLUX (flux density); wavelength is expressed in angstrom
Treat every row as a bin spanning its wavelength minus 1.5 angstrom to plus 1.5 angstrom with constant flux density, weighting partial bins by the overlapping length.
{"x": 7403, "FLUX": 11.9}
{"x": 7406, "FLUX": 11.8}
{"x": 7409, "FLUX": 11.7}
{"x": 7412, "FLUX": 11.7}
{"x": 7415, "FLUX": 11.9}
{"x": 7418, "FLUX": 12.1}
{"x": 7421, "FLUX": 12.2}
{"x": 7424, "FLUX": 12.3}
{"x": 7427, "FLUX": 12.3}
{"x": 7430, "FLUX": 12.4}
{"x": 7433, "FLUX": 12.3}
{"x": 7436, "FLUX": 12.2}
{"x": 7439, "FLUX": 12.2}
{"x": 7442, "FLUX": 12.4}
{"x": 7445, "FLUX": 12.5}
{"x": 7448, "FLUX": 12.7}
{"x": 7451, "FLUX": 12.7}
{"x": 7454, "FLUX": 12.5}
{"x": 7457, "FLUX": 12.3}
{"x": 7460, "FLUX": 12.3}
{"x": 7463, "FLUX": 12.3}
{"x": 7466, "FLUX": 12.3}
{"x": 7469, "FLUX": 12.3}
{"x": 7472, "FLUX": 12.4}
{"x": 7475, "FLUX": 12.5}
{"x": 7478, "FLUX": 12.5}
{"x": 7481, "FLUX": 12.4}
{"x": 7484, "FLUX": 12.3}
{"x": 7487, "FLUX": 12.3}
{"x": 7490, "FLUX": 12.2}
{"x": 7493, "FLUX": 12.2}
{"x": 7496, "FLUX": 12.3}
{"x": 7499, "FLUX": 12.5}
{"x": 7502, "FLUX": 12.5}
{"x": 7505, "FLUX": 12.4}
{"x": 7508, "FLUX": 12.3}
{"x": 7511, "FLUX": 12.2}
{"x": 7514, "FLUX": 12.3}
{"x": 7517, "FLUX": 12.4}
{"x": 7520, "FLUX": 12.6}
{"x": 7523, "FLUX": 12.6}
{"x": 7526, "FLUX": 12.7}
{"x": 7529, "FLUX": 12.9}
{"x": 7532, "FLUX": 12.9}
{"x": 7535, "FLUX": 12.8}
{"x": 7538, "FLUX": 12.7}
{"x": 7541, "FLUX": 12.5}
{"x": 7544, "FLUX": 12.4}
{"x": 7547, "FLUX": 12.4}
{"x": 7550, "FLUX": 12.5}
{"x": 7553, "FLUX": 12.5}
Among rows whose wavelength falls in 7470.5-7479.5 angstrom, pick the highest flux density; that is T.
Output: 12.5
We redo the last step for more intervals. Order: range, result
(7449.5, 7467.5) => 12.7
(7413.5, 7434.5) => 12.4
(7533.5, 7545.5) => 12.8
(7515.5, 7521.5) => 12.6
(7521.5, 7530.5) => 12.9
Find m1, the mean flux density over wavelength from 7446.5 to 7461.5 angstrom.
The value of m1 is 12.5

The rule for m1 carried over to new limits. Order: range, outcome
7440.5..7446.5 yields 12.5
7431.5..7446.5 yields 12.3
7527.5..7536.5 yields 12.9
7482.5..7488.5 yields 12.3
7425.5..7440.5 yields 12.3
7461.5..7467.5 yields 12.3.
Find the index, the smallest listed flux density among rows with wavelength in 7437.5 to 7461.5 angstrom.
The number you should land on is 12.2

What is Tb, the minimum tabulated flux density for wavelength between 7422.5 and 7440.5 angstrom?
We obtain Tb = 12.2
